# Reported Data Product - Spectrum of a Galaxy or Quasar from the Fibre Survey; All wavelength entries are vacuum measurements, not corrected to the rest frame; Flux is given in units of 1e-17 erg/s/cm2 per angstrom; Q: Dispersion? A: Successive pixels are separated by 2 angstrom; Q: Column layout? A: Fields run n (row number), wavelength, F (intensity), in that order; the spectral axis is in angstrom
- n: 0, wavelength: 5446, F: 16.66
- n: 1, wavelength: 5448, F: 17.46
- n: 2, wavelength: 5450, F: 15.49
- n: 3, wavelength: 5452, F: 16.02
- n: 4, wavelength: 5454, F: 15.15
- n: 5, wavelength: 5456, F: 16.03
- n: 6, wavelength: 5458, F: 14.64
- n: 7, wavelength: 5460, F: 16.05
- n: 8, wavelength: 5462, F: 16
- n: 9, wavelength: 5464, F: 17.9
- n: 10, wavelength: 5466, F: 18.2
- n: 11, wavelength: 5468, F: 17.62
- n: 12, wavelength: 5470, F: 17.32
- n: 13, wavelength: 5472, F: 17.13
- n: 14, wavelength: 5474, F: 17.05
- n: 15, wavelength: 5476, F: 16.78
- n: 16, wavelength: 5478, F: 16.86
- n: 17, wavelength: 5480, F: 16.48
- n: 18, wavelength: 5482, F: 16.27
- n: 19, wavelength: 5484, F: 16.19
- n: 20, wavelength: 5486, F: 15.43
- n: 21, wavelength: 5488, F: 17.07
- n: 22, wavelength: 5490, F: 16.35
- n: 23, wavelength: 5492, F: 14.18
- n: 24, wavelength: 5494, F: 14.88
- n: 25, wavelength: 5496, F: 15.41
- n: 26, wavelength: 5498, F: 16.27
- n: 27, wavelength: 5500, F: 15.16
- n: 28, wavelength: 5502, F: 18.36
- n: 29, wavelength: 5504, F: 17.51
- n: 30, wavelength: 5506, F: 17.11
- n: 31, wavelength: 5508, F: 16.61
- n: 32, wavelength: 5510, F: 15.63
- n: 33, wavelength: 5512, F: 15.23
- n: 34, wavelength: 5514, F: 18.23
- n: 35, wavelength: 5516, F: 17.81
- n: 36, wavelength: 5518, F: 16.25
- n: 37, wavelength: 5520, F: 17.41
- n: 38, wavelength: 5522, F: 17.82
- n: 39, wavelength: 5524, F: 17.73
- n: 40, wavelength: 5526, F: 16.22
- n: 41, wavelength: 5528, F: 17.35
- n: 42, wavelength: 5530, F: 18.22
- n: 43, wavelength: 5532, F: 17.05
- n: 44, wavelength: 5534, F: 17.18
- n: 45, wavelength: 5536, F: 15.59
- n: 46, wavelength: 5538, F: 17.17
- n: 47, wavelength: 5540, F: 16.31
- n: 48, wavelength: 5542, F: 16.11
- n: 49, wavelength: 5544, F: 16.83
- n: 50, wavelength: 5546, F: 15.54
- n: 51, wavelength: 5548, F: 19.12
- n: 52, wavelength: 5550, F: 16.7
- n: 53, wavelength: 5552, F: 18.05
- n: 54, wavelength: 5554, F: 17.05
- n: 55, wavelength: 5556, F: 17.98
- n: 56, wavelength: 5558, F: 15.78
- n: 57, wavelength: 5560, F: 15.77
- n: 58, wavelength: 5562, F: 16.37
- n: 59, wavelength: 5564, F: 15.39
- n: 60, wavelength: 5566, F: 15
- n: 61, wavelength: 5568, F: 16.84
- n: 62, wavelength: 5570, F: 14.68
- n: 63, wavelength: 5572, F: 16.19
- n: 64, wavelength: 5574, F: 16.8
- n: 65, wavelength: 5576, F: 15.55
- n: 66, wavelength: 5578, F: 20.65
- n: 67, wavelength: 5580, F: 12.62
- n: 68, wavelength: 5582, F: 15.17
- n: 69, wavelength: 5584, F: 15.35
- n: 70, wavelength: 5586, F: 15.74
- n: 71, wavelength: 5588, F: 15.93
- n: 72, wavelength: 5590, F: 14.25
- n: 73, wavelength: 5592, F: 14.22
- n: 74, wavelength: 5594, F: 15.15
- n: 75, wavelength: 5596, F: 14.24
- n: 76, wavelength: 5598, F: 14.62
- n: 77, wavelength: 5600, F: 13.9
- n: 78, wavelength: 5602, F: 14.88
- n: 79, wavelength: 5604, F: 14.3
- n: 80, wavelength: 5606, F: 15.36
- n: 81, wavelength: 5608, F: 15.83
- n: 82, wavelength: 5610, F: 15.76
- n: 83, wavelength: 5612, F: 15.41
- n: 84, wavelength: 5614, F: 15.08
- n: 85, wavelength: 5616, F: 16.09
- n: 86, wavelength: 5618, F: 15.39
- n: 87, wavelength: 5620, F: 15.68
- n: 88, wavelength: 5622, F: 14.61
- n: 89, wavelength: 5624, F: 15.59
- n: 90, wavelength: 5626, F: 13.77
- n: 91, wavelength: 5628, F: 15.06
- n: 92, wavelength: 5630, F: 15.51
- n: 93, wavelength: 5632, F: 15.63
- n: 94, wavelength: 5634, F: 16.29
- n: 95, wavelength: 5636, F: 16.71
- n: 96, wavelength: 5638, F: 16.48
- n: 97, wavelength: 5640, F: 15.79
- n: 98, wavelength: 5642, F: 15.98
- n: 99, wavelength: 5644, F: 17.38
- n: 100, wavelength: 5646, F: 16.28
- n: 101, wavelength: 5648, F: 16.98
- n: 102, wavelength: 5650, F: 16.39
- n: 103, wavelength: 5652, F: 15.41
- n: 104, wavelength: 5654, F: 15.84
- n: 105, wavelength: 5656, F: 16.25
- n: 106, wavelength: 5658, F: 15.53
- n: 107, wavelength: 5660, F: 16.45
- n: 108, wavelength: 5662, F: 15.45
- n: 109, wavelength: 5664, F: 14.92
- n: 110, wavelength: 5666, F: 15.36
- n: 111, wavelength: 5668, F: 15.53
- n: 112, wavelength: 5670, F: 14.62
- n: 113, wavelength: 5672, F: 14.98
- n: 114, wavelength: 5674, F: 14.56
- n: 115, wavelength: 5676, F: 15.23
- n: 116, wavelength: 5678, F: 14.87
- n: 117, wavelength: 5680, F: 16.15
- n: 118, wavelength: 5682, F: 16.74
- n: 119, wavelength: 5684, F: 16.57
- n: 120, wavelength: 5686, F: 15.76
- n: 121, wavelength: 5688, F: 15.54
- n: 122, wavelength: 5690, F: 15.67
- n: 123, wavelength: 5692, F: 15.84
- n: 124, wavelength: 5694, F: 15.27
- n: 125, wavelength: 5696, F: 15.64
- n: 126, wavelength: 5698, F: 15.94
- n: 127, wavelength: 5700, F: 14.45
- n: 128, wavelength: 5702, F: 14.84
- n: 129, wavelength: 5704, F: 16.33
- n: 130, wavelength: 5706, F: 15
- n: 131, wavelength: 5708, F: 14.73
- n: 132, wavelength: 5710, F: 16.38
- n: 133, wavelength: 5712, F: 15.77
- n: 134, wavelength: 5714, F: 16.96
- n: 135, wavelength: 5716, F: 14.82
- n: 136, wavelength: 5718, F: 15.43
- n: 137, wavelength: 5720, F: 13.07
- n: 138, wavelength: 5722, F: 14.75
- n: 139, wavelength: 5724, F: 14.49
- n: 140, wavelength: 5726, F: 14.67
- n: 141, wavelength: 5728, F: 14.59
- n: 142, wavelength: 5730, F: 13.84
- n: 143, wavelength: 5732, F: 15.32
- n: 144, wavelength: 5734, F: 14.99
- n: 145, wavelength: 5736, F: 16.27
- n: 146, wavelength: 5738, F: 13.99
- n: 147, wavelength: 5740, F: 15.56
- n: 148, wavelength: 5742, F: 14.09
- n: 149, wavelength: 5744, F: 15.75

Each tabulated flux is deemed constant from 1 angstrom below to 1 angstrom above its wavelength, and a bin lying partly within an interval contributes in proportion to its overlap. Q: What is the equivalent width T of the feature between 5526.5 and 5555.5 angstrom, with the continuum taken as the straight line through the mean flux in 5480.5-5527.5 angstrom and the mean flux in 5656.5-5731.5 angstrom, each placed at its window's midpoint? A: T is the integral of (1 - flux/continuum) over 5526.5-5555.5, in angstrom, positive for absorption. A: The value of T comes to -1.3 angstrom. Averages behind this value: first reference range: 16.5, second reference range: 15.3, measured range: 17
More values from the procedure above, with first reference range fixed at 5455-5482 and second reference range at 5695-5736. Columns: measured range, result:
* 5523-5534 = -0.6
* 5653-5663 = -0.3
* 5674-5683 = -0.1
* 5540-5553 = -0.6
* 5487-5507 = 0.4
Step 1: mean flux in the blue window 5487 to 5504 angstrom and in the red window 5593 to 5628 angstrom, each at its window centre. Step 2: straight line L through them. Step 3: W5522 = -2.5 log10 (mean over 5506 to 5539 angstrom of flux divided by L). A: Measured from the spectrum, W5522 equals -0.08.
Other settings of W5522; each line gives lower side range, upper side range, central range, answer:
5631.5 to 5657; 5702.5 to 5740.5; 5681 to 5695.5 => -0.021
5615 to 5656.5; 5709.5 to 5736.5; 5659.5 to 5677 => 0.025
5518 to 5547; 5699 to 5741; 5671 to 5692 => -0.013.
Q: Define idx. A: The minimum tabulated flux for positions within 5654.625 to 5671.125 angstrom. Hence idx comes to 14.62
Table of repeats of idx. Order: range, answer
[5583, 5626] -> 13.77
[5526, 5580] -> 12.62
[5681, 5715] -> 14.45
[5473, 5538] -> 14.18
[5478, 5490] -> 15.43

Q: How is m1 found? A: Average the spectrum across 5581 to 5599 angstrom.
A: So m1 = 15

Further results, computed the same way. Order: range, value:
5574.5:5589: 15.9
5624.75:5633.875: 15.1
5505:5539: 17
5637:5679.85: 15.7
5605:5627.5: 15.3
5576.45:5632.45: 15.2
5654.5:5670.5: 15.6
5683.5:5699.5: 15.7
